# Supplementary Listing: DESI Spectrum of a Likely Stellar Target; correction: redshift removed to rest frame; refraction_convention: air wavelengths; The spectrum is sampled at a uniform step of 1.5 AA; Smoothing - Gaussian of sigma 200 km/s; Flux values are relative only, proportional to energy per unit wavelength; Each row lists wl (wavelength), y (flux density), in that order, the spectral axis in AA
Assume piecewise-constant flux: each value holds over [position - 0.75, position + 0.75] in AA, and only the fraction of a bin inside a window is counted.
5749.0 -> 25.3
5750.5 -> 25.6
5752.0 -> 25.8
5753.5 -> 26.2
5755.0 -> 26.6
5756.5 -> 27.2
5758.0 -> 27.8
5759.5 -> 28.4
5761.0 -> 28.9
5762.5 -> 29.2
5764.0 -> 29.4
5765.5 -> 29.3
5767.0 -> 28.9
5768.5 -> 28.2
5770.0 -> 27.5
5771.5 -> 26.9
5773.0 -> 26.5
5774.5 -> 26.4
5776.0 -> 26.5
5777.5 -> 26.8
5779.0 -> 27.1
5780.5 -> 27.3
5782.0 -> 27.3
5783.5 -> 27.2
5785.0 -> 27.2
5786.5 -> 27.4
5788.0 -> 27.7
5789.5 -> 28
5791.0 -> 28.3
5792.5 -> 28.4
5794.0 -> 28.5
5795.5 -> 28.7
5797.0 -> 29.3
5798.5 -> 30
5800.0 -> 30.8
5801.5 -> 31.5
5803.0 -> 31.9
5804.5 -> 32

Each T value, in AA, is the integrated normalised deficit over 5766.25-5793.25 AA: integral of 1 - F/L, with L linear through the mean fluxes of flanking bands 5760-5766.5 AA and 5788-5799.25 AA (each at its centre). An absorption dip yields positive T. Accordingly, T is 1.4 AA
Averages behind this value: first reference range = 29.2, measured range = 27.4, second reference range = 28.7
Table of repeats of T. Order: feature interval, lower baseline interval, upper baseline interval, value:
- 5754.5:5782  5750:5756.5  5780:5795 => -0.9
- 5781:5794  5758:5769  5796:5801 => 0.8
